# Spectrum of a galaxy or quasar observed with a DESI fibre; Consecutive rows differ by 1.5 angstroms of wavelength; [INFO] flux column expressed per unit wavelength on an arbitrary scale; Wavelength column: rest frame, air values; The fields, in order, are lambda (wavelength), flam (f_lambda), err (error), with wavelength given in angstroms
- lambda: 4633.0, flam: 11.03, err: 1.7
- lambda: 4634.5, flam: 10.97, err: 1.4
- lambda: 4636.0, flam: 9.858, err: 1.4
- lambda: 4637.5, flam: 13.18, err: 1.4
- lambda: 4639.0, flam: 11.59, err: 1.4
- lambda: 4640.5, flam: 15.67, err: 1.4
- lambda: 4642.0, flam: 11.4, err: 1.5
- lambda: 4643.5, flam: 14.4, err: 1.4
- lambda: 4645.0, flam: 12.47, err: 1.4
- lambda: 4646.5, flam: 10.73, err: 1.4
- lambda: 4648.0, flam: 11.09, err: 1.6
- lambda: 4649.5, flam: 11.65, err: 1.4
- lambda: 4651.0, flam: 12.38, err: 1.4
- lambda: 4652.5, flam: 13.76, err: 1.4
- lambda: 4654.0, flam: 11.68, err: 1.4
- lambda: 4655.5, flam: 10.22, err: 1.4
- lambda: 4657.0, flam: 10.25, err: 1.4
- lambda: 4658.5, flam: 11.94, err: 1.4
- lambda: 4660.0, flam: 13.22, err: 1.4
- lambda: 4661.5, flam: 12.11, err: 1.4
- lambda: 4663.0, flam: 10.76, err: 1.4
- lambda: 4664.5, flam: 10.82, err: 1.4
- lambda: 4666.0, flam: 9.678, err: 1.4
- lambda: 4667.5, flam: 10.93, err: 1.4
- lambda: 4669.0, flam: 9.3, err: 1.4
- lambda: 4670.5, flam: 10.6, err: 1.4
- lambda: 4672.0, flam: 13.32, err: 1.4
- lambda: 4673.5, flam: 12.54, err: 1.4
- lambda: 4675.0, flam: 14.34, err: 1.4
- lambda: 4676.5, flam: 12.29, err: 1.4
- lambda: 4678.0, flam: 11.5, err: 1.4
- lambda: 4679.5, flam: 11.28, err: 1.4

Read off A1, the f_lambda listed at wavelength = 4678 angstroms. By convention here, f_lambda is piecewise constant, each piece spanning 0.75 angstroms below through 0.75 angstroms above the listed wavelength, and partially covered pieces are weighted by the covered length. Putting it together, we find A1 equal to 11.5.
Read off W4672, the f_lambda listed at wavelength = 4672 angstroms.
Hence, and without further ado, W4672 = 13.32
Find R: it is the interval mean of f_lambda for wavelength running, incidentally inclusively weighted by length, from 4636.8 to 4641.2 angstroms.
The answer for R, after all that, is 13.5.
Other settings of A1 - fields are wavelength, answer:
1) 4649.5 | 11.65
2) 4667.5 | 10.93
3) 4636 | 9.858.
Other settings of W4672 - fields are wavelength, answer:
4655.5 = 10.22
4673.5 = 12.54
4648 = 11.09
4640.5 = 15.67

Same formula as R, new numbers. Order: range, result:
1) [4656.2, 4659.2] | 11.1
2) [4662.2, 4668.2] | 10.6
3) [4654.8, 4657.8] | 10.3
